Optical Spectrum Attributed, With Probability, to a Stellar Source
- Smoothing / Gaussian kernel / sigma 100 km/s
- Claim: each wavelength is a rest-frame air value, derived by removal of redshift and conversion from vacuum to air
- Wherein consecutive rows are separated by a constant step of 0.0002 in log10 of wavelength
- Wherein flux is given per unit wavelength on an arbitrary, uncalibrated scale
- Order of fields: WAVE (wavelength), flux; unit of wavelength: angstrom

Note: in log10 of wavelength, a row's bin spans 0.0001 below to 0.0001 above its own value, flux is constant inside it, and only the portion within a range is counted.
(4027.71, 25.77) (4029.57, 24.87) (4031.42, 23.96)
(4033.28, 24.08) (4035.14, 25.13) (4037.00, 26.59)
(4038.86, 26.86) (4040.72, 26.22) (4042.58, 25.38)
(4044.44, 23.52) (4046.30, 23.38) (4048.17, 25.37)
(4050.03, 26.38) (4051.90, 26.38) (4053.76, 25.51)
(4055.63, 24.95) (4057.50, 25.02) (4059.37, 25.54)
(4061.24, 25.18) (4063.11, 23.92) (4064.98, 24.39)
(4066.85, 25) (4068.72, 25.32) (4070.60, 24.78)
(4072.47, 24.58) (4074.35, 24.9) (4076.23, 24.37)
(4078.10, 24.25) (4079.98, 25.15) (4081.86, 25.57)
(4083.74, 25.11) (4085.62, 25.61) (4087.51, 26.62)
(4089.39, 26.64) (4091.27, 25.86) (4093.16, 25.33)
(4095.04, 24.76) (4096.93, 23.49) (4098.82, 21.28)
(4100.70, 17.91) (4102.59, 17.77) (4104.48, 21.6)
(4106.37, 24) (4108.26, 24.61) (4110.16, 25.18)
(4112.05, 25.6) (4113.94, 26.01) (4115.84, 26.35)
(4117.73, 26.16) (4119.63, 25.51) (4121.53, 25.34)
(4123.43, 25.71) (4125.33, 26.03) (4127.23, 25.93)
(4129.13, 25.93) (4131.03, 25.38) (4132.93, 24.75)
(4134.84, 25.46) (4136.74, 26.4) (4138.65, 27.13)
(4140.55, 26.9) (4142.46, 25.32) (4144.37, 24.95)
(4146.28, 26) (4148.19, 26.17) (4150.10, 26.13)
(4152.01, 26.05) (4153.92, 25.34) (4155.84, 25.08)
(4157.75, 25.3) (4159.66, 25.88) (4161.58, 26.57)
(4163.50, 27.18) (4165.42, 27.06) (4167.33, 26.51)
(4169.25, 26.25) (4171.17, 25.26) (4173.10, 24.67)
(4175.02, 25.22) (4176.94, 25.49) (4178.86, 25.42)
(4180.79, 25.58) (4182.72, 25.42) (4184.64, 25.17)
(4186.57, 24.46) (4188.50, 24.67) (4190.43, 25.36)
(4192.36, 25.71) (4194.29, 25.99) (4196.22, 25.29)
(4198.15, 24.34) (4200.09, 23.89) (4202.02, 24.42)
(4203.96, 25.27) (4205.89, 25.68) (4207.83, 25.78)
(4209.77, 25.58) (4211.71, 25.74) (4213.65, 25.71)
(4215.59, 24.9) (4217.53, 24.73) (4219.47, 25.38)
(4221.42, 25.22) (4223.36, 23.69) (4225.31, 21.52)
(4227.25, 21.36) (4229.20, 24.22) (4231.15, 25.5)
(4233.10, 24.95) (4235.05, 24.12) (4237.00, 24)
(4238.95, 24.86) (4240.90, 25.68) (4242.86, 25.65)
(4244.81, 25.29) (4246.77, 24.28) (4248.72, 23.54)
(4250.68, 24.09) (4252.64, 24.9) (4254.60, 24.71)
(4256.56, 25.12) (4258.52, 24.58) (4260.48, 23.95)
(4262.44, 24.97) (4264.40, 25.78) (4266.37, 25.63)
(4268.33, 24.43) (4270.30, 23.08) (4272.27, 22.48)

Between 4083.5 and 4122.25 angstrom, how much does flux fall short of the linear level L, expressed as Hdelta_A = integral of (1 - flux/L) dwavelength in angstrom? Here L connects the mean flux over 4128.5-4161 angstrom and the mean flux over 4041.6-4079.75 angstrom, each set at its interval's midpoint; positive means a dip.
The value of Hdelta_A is 1.6 angstrom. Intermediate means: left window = 24.9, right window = 25.8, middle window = 24.3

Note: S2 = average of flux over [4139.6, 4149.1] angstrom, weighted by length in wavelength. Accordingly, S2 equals 25.9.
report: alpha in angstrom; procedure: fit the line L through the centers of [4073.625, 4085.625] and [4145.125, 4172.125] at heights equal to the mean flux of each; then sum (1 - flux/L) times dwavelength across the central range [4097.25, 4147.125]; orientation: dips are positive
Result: 1.6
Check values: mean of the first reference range 25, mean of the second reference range 26.1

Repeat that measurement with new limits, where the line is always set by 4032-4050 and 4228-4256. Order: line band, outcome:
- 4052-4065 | 0.1 angstrom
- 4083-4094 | -0.4 angstrom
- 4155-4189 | -1.1 angstrom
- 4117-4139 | -0.7 angstrom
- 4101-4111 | 1.1 angstrom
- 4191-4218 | -0.5 angstrom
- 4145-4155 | -0.4 angstrom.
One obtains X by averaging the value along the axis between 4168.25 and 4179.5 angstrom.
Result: 25.4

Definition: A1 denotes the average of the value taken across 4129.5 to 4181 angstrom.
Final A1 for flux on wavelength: 25.8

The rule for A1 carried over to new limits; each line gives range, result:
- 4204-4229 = 24.6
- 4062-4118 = 24.4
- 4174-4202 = 25.1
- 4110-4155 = 25.8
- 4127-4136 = 25.5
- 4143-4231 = 25.2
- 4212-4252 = 24.5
